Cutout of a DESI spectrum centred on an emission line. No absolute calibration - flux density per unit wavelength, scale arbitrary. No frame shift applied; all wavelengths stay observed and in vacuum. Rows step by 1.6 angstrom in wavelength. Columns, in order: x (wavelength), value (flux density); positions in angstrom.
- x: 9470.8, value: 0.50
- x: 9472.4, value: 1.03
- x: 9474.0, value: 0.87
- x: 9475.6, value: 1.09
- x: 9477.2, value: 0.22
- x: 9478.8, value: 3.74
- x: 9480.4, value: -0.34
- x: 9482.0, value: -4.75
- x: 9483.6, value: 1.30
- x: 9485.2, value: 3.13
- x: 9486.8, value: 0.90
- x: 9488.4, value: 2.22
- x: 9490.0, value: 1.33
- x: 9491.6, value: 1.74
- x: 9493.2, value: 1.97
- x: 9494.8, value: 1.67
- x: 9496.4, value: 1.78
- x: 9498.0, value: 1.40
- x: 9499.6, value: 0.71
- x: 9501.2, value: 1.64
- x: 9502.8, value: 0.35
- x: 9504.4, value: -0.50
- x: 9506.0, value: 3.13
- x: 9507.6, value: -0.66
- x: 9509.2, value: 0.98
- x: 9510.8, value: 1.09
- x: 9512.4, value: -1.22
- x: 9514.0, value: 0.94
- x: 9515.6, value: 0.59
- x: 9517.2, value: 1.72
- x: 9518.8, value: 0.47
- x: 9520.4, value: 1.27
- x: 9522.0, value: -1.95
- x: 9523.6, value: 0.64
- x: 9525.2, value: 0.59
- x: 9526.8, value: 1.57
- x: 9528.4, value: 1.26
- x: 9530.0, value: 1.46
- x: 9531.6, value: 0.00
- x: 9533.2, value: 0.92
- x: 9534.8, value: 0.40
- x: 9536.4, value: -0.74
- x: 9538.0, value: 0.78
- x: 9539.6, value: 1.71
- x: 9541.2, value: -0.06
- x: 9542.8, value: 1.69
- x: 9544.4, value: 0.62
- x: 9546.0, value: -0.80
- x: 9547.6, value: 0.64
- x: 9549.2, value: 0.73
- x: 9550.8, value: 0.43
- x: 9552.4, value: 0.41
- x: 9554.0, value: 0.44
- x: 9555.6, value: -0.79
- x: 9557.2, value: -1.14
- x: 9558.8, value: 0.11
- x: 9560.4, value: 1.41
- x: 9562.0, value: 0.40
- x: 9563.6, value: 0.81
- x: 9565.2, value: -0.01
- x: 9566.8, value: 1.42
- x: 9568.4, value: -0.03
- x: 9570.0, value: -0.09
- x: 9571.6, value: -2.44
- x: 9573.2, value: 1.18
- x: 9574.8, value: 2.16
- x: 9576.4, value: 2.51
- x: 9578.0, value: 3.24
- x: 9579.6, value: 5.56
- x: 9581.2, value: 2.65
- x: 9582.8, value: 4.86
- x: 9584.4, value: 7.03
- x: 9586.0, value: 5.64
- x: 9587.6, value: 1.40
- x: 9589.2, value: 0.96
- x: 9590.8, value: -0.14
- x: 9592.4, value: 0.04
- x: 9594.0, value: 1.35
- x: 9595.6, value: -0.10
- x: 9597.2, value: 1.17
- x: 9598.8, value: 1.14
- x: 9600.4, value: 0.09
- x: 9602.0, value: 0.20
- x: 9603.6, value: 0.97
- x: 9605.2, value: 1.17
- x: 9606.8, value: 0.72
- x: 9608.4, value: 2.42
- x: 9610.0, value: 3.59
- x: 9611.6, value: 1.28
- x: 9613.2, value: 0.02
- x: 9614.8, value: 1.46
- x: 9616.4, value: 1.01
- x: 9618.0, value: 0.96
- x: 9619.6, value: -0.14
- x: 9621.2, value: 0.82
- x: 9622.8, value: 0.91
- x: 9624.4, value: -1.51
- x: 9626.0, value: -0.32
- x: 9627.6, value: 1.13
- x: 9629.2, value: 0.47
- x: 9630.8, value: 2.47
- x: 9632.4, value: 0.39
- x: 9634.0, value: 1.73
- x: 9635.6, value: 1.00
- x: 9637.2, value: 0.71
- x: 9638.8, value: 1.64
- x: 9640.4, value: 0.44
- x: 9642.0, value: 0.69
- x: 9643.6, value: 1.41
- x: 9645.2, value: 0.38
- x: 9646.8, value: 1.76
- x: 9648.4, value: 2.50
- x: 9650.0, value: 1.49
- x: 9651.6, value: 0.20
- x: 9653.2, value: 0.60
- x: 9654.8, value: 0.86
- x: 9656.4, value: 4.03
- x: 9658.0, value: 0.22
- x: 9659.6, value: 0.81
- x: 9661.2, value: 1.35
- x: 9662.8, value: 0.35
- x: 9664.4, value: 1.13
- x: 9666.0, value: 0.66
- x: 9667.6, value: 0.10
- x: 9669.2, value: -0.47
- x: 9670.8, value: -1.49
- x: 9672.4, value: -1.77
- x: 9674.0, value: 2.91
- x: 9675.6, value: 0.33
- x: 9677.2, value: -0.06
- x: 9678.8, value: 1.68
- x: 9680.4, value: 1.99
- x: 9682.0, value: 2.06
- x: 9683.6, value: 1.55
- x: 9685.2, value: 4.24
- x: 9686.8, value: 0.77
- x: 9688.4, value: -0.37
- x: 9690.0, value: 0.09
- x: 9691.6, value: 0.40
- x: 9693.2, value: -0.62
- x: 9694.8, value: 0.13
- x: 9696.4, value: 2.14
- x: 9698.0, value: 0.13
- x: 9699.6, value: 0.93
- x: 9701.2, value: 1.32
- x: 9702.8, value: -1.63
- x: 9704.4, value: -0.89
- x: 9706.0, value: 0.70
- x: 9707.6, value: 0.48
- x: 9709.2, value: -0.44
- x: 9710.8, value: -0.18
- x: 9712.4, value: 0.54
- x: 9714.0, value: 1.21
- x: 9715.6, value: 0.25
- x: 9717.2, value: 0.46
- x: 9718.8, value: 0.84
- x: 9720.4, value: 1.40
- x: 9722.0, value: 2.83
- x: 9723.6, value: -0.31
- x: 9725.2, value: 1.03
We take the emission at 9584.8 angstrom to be [O III]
